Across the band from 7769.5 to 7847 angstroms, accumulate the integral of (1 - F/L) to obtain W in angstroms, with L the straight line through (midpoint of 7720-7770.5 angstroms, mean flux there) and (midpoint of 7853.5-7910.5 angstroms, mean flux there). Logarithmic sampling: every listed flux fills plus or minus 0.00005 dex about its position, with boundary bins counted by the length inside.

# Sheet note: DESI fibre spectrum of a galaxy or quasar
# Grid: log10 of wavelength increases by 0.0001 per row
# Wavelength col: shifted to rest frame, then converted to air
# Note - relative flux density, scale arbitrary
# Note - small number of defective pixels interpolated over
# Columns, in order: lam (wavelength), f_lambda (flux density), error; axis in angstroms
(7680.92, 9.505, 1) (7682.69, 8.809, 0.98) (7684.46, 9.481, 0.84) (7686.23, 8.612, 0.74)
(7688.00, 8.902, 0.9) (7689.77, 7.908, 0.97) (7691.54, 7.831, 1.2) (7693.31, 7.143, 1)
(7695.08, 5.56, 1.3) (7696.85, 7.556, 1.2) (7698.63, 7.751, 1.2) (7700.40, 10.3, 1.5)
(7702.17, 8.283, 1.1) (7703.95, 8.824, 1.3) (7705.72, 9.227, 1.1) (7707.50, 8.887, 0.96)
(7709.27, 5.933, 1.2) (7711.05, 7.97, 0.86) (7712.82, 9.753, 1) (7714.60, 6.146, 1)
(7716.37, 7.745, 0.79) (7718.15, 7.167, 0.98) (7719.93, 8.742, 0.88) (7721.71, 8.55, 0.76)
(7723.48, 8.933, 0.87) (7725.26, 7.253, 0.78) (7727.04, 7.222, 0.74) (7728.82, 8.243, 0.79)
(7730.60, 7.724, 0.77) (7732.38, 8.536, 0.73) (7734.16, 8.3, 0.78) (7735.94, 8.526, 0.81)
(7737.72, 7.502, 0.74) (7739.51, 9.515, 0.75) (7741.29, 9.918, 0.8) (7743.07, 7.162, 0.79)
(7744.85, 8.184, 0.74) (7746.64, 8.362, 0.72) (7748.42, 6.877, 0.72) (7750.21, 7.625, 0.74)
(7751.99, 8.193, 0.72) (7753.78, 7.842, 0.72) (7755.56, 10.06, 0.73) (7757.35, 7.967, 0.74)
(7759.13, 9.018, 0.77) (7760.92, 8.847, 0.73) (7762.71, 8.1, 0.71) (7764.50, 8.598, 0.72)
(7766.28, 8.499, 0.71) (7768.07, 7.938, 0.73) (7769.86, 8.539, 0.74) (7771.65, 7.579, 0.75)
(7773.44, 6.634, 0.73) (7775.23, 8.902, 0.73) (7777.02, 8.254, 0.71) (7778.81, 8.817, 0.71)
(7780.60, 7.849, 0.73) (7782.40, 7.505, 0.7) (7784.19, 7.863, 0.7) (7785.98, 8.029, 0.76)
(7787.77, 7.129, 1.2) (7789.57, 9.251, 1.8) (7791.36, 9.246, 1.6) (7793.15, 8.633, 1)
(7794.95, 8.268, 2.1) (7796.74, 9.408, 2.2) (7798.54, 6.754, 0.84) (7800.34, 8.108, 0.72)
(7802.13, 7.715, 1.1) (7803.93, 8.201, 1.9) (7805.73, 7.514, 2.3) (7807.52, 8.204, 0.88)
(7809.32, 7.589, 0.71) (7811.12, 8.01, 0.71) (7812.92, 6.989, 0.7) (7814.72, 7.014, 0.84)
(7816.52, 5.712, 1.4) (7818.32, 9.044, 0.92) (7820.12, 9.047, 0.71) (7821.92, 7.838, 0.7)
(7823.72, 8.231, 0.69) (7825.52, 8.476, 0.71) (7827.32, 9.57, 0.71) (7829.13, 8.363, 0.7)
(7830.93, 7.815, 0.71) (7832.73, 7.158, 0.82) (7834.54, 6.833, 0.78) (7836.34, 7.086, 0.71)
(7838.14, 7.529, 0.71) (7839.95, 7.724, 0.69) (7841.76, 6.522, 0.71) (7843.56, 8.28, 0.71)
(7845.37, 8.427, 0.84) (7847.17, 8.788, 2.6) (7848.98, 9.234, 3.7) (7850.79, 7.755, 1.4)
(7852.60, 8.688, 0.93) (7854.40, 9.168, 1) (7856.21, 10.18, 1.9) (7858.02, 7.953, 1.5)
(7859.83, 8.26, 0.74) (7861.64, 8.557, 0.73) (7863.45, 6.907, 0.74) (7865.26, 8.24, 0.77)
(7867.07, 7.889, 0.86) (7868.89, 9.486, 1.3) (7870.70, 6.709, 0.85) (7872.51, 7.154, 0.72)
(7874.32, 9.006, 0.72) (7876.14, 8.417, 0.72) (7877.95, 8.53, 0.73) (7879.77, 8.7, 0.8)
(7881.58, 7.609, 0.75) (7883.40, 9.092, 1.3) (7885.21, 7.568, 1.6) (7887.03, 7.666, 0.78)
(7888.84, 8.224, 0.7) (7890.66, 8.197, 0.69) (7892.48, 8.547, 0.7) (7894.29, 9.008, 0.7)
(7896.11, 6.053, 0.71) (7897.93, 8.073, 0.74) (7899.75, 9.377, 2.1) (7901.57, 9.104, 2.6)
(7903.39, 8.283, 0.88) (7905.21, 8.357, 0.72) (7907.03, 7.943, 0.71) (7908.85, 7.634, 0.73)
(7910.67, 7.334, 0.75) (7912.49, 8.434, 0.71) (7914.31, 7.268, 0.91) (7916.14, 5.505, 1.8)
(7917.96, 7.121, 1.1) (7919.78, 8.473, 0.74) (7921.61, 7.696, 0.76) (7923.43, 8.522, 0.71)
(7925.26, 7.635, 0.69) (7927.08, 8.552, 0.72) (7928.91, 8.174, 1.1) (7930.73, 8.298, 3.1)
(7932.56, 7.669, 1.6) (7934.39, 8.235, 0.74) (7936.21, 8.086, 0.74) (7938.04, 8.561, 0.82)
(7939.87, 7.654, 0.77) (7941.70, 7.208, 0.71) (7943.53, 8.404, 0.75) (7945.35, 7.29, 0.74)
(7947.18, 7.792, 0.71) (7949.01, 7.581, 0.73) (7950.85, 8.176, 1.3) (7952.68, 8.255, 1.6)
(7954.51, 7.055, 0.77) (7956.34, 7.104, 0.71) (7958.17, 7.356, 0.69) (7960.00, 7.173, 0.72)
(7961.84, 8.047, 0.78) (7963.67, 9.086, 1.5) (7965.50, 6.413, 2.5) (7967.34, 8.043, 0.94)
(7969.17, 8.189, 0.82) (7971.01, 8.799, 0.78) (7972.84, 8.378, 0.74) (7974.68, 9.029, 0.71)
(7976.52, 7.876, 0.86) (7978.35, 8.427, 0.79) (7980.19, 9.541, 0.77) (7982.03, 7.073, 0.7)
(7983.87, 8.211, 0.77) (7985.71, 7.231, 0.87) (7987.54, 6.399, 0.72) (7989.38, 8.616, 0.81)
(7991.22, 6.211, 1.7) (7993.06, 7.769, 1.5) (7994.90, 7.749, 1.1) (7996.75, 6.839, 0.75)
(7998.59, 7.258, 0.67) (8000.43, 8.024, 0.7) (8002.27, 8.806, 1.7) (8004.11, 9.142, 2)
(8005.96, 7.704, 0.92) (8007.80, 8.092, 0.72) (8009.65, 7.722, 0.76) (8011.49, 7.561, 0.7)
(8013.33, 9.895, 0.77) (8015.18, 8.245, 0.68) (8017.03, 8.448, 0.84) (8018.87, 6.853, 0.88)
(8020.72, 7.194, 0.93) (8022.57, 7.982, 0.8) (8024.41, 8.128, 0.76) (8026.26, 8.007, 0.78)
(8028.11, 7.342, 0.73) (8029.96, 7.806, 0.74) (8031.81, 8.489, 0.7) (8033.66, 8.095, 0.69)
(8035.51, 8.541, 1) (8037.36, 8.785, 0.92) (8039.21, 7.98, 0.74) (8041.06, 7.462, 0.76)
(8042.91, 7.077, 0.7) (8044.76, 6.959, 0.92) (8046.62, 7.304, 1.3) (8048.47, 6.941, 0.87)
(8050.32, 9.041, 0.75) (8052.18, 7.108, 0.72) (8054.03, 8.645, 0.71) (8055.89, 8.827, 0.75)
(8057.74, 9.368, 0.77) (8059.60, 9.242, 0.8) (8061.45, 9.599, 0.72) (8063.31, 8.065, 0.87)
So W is 3.0 angstroms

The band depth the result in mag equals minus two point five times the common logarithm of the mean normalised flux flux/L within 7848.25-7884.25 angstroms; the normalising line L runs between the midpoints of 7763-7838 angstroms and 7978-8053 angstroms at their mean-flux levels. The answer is -0.06 mag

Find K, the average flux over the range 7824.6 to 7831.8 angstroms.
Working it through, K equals 8.56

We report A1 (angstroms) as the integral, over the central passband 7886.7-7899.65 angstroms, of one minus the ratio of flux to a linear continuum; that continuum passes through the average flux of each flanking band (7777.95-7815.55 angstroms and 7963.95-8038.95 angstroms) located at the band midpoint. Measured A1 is -0.1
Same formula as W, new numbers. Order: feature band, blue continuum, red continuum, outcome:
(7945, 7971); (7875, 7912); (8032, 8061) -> 1.39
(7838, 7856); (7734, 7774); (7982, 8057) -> -0.44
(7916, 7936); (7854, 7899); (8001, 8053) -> 0.52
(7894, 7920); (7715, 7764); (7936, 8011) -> 0.45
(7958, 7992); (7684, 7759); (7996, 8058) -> 0.38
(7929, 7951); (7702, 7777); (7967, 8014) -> 0.37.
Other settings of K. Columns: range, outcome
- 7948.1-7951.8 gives 7.86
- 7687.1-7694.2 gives 7.95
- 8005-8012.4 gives 7.77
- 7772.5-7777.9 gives 7.93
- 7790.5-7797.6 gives 8.89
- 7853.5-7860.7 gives 8.89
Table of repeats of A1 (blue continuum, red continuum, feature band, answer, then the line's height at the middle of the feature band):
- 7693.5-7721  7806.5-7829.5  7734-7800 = -2.3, 7.98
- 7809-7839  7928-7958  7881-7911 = -1.3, 7.82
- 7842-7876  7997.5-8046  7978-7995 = 0.8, 8.05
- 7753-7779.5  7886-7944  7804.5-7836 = 1.5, 8.23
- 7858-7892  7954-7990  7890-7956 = 0.8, 8.02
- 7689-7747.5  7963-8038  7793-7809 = 0.0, 8.06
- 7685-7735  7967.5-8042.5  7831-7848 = 0.9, 8.02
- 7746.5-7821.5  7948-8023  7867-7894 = -0.8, 7.99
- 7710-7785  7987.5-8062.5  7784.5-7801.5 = -0.3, 8.13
